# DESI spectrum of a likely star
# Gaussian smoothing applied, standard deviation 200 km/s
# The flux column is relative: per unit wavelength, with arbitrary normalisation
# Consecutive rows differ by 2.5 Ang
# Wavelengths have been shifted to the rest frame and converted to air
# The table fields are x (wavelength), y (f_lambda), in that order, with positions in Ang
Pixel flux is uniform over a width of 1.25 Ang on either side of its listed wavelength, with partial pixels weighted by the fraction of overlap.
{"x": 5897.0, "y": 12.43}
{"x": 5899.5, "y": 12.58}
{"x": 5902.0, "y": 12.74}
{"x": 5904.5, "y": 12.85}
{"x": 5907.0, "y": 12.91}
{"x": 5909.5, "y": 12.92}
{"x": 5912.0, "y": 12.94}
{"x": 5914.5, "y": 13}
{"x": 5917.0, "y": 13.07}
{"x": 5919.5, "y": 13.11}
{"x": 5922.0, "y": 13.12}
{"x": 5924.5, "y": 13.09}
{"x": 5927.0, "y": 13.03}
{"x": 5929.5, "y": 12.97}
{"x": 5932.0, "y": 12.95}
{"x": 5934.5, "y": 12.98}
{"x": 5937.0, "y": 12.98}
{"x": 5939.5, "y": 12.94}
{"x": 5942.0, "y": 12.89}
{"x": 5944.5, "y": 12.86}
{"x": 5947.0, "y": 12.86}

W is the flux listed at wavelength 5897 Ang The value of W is 12.43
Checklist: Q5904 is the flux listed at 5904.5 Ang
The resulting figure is 12.85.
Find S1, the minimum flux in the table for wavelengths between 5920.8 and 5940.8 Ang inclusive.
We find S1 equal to 12.94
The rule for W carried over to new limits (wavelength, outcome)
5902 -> 12.74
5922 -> 13.12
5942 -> 12.89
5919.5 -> 13.11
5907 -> 12.91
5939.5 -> 12.94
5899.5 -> 12.58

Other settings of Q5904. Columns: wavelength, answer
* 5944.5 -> 12.86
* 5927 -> 13.03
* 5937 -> 12.98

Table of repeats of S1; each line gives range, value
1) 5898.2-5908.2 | 12.58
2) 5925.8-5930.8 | 12.97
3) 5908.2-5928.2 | 12.92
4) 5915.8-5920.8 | 13.07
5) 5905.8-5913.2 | 12.91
